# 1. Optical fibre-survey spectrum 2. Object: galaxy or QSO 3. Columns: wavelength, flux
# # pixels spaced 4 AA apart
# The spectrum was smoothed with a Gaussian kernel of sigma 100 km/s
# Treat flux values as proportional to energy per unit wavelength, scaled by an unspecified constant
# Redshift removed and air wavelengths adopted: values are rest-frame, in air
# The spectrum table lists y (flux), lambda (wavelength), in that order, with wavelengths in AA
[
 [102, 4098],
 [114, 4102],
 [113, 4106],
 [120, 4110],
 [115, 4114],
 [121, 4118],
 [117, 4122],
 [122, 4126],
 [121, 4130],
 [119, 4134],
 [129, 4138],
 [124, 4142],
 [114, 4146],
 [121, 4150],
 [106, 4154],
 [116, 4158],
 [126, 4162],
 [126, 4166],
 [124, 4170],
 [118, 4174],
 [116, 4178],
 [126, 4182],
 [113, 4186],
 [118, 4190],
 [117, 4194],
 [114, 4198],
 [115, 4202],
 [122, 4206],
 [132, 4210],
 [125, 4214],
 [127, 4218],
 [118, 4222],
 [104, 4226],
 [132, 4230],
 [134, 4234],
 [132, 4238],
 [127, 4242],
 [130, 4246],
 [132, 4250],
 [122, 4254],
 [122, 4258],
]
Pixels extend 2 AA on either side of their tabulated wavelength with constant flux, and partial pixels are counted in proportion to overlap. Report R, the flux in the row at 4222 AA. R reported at 118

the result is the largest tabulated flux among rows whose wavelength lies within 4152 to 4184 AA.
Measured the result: 126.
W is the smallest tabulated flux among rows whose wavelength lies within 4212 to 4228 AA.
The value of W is 104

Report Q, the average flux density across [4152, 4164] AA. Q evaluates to 116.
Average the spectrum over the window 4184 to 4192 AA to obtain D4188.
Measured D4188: 116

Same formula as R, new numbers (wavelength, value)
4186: 113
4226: 104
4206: 122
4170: 124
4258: 122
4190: 118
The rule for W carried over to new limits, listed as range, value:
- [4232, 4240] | 132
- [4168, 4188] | 113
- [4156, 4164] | 116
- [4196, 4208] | 114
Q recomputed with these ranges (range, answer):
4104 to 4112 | 116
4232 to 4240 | 133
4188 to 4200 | 116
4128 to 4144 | 123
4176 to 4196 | 118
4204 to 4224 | 125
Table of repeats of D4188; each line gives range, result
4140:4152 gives 120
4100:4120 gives 117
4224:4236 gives 123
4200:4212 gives 123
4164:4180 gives 121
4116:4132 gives 120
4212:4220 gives 126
